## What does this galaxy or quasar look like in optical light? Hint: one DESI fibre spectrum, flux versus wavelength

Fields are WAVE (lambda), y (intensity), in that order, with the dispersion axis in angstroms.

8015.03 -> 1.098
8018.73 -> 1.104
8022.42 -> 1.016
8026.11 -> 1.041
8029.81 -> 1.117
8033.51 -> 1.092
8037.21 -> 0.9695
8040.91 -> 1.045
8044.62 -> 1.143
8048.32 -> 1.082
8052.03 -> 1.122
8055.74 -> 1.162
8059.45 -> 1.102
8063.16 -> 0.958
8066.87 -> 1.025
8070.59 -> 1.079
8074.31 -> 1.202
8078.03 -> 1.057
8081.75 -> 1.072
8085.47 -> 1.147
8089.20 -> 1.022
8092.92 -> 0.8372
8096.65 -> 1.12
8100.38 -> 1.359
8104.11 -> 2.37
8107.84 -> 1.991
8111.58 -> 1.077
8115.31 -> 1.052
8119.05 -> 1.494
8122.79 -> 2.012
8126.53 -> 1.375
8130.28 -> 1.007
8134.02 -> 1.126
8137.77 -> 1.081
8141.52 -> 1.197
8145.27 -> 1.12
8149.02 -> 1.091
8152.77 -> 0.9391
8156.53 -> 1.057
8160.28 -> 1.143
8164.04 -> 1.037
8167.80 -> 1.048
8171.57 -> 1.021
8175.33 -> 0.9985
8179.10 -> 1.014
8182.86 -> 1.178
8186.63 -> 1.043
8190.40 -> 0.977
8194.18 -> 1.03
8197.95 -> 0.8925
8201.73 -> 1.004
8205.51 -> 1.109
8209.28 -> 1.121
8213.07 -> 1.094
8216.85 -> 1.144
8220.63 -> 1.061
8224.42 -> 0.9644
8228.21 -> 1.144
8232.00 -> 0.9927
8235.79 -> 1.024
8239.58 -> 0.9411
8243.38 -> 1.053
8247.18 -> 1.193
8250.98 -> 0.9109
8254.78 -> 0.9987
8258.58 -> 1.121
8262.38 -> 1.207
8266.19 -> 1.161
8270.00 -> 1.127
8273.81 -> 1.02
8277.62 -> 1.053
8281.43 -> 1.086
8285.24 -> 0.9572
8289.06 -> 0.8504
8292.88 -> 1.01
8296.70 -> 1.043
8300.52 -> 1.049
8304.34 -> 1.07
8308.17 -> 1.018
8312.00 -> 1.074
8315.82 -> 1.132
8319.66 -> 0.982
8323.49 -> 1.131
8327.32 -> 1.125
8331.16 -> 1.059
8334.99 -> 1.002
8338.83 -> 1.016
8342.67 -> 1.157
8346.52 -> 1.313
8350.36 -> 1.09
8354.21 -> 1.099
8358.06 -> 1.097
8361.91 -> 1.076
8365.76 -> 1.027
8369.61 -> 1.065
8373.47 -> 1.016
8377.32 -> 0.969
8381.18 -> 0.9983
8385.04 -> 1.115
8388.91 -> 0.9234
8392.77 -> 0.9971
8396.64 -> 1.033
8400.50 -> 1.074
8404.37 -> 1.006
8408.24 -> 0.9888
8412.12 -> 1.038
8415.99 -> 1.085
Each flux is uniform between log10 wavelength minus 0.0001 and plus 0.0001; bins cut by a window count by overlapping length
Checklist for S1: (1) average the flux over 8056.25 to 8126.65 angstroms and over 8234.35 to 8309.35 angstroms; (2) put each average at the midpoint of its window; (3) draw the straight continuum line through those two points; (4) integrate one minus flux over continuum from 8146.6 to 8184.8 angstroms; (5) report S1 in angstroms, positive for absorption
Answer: 4.1 angstroms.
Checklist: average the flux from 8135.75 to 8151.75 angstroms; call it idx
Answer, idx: 1.11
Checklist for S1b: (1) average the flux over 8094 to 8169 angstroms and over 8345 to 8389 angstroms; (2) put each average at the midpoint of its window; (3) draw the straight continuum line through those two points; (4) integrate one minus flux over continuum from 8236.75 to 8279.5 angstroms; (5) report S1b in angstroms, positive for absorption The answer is 3.5 angstroms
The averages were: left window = 1.28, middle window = 1.07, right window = 1.07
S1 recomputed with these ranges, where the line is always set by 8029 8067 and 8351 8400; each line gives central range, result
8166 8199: 1.1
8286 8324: 0.6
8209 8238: -0.2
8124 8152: -2.4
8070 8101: -0.5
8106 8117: -3.2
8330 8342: 0.1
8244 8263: -0.4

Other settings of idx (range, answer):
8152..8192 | 1.04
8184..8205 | 1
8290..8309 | 1.03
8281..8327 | 1.04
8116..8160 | 1.22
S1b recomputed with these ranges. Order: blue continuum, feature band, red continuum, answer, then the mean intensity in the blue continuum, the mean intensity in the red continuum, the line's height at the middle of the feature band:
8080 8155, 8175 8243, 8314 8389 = 8.71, 1.27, 1.07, 1.2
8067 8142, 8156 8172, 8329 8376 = 2.17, 1.28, 1.08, 1.23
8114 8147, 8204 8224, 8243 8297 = 0.84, 1.28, 1.05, 1.14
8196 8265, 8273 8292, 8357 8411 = 0.96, 1.06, 1.03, 1.05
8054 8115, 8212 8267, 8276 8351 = 2.31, 1.22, 1.06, 1.11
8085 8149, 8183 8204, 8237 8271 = 3.10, 1.31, 1.08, 1.18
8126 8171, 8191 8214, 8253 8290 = 0.92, 1.09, 1.06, 1.08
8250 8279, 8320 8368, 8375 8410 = -2.65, 1.08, 1.01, 1.04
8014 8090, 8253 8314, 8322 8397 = 0.91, 1.08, 1.07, 1.07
